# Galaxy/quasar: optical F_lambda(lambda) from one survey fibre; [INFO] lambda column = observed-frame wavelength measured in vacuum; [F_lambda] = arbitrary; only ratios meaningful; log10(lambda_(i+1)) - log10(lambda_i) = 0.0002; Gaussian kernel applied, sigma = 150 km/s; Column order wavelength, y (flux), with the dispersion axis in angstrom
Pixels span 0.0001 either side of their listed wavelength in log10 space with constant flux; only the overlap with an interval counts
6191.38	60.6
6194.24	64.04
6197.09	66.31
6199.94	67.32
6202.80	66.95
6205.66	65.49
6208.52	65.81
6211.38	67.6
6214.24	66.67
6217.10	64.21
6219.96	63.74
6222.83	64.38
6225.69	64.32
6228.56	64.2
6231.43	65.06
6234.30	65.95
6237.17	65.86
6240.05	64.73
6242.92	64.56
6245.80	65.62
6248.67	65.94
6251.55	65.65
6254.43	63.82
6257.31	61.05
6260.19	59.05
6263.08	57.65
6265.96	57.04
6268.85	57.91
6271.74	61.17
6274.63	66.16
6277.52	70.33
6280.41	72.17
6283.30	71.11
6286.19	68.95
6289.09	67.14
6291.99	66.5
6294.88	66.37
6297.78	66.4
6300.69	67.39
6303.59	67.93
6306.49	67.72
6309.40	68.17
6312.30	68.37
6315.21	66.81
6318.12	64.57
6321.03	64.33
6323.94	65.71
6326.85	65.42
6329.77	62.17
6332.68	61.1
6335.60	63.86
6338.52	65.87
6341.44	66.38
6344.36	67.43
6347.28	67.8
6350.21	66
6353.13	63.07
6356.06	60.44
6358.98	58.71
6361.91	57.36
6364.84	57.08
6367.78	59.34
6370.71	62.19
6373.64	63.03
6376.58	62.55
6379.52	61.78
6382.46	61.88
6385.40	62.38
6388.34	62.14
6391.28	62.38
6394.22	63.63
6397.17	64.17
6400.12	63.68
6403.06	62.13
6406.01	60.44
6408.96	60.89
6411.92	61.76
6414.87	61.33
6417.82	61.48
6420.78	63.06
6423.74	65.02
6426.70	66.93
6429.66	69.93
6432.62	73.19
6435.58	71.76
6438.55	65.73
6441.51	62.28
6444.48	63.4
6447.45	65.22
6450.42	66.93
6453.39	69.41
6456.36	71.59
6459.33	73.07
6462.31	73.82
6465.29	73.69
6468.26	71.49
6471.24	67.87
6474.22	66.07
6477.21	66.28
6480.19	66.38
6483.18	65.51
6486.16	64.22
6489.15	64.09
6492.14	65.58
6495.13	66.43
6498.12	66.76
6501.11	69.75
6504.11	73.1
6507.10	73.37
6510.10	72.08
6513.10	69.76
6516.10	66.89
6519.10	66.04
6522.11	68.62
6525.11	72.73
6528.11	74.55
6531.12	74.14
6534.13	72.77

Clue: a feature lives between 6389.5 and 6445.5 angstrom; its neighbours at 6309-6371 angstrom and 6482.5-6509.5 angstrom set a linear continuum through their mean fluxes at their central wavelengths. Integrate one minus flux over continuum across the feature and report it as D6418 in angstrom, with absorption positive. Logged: 1.2 angstrom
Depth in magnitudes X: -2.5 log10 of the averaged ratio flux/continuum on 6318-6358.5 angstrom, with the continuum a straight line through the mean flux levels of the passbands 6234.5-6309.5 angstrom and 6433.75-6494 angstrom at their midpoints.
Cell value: 0.03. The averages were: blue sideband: 65.2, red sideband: 67.7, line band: 64.4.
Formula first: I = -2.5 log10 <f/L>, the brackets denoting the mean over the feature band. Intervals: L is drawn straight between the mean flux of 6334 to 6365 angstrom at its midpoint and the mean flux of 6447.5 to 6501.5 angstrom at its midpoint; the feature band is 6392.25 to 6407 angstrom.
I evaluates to 0.04 mag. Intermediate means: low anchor 63.3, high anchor 68.2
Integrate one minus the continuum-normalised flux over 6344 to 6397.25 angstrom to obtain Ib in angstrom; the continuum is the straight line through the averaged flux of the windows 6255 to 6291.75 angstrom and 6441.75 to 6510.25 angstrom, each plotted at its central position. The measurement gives 3.27 angstrom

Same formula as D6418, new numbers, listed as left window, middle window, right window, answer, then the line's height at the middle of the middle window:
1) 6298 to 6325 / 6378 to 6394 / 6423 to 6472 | 1.4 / 68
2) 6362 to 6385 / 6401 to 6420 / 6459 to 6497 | 0.6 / 63.4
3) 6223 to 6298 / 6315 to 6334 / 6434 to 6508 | 0.5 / 65.8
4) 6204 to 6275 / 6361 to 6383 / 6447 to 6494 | 1.9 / 66.3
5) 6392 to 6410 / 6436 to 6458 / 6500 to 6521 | -0.3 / 65.7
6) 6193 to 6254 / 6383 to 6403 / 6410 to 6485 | 1.2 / 66.8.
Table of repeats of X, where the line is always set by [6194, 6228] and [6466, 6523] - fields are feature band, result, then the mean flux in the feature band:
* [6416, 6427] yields 0.06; 63.7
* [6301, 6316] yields -0.02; 67.8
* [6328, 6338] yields 0.06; 62.8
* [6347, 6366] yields 0.10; 61.2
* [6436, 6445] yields 0.05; 64.8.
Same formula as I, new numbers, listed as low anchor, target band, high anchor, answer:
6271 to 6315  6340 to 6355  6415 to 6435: 0.02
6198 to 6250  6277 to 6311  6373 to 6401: -0.07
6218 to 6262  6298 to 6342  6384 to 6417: -0.04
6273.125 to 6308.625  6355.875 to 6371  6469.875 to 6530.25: 0.16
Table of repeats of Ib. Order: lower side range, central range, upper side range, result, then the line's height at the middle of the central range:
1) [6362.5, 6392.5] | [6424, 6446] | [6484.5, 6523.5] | -1.0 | 64.5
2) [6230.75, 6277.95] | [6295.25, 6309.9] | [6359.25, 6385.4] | -1.2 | 62.2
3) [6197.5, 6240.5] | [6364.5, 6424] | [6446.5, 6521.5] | 4.9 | 67.6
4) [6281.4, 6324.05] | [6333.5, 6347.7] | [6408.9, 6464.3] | 0.3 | 67.2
